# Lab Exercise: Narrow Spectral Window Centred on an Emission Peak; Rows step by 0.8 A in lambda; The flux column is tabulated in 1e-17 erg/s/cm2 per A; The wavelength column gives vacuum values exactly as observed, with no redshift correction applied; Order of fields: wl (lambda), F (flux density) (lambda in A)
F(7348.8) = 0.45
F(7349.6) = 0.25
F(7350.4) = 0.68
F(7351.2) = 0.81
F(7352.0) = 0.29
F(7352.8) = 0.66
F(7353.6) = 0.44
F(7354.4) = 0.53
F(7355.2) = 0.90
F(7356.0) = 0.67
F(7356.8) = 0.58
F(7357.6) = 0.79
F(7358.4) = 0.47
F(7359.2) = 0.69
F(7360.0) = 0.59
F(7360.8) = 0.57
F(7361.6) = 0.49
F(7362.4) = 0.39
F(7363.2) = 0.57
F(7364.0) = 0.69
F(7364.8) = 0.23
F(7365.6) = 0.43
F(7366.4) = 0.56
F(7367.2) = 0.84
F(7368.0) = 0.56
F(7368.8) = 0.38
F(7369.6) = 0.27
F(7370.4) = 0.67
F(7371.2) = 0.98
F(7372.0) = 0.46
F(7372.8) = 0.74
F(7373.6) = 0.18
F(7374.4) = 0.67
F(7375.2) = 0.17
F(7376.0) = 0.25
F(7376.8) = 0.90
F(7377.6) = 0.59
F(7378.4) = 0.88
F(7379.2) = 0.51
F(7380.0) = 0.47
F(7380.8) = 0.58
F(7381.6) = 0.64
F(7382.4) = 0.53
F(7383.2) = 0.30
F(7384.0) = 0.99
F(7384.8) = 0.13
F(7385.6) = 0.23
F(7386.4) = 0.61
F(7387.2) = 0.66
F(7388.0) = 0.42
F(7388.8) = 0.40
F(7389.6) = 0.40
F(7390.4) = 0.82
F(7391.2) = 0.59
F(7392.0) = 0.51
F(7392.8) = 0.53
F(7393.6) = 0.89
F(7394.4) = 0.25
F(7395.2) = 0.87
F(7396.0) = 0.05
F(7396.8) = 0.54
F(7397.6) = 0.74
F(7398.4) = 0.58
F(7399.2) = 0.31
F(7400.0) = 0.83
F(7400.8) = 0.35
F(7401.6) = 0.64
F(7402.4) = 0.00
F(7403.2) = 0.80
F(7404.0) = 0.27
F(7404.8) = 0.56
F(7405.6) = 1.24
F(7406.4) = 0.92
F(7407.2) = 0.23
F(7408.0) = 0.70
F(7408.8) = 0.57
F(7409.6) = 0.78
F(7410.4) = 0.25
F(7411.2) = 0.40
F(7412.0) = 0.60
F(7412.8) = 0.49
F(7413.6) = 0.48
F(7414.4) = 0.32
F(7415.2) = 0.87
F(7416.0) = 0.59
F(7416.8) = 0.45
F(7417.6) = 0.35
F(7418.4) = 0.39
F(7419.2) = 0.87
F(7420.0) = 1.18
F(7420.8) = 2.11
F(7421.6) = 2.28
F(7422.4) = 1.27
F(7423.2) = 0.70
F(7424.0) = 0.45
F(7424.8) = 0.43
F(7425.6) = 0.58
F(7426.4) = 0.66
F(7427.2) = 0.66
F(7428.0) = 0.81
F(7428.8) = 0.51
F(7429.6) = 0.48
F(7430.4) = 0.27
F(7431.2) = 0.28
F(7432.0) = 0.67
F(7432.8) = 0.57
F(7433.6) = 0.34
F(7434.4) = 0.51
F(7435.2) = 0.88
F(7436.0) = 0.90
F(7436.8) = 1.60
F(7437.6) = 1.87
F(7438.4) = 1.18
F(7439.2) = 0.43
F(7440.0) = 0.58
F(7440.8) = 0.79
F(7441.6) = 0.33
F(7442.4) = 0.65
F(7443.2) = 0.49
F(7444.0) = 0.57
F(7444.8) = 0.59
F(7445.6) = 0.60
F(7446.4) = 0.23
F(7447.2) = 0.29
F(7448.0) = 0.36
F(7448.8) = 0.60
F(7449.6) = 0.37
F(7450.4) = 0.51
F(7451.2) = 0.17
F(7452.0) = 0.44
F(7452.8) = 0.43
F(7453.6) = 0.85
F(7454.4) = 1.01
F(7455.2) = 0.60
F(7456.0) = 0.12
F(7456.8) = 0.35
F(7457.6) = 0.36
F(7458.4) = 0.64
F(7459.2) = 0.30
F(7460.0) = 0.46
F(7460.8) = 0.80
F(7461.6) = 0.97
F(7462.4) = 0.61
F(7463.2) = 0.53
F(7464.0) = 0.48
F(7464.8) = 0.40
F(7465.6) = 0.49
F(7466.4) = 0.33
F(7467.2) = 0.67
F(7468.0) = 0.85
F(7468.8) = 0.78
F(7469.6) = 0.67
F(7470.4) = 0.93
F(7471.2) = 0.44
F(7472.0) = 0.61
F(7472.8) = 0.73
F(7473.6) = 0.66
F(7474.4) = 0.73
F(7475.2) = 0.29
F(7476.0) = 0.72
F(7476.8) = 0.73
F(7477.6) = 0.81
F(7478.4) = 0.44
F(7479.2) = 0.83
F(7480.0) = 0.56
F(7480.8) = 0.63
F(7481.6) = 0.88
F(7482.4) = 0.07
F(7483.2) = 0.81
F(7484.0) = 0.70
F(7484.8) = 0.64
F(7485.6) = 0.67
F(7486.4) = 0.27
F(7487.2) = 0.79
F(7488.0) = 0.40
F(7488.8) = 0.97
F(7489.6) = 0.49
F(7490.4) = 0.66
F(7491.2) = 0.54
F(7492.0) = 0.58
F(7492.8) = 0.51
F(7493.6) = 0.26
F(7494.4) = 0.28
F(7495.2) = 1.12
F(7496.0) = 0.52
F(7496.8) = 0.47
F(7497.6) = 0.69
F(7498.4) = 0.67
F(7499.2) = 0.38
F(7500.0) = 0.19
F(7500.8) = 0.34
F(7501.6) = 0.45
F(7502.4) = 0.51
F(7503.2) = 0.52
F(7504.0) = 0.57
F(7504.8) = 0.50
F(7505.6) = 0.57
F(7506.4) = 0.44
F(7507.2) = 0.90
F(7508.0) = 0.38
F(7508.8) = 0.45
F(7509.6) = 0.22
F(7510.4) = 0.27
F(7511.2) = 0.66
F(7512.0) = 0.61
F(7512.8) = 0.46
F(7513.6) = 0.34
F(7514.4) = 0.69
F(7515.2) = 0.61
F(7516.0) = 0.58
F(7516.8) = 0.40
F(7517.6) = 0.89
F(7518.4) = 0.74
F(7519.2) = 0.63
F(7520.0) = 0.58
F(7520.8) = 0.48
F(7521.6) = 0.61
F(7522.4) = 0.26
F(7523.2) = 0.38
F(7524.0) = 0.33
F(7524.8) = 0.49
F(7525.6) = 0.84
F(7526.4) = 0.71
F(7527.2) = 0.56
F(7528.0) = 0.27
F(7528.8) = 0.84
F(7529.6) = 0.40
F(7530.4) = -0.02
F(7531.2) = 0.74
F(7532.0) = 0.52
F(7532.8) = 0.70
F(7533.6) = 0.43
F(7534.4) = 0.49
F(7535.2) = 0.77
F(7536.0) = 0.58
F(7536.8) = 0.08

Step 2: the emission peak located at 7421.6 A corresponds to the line [S II]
